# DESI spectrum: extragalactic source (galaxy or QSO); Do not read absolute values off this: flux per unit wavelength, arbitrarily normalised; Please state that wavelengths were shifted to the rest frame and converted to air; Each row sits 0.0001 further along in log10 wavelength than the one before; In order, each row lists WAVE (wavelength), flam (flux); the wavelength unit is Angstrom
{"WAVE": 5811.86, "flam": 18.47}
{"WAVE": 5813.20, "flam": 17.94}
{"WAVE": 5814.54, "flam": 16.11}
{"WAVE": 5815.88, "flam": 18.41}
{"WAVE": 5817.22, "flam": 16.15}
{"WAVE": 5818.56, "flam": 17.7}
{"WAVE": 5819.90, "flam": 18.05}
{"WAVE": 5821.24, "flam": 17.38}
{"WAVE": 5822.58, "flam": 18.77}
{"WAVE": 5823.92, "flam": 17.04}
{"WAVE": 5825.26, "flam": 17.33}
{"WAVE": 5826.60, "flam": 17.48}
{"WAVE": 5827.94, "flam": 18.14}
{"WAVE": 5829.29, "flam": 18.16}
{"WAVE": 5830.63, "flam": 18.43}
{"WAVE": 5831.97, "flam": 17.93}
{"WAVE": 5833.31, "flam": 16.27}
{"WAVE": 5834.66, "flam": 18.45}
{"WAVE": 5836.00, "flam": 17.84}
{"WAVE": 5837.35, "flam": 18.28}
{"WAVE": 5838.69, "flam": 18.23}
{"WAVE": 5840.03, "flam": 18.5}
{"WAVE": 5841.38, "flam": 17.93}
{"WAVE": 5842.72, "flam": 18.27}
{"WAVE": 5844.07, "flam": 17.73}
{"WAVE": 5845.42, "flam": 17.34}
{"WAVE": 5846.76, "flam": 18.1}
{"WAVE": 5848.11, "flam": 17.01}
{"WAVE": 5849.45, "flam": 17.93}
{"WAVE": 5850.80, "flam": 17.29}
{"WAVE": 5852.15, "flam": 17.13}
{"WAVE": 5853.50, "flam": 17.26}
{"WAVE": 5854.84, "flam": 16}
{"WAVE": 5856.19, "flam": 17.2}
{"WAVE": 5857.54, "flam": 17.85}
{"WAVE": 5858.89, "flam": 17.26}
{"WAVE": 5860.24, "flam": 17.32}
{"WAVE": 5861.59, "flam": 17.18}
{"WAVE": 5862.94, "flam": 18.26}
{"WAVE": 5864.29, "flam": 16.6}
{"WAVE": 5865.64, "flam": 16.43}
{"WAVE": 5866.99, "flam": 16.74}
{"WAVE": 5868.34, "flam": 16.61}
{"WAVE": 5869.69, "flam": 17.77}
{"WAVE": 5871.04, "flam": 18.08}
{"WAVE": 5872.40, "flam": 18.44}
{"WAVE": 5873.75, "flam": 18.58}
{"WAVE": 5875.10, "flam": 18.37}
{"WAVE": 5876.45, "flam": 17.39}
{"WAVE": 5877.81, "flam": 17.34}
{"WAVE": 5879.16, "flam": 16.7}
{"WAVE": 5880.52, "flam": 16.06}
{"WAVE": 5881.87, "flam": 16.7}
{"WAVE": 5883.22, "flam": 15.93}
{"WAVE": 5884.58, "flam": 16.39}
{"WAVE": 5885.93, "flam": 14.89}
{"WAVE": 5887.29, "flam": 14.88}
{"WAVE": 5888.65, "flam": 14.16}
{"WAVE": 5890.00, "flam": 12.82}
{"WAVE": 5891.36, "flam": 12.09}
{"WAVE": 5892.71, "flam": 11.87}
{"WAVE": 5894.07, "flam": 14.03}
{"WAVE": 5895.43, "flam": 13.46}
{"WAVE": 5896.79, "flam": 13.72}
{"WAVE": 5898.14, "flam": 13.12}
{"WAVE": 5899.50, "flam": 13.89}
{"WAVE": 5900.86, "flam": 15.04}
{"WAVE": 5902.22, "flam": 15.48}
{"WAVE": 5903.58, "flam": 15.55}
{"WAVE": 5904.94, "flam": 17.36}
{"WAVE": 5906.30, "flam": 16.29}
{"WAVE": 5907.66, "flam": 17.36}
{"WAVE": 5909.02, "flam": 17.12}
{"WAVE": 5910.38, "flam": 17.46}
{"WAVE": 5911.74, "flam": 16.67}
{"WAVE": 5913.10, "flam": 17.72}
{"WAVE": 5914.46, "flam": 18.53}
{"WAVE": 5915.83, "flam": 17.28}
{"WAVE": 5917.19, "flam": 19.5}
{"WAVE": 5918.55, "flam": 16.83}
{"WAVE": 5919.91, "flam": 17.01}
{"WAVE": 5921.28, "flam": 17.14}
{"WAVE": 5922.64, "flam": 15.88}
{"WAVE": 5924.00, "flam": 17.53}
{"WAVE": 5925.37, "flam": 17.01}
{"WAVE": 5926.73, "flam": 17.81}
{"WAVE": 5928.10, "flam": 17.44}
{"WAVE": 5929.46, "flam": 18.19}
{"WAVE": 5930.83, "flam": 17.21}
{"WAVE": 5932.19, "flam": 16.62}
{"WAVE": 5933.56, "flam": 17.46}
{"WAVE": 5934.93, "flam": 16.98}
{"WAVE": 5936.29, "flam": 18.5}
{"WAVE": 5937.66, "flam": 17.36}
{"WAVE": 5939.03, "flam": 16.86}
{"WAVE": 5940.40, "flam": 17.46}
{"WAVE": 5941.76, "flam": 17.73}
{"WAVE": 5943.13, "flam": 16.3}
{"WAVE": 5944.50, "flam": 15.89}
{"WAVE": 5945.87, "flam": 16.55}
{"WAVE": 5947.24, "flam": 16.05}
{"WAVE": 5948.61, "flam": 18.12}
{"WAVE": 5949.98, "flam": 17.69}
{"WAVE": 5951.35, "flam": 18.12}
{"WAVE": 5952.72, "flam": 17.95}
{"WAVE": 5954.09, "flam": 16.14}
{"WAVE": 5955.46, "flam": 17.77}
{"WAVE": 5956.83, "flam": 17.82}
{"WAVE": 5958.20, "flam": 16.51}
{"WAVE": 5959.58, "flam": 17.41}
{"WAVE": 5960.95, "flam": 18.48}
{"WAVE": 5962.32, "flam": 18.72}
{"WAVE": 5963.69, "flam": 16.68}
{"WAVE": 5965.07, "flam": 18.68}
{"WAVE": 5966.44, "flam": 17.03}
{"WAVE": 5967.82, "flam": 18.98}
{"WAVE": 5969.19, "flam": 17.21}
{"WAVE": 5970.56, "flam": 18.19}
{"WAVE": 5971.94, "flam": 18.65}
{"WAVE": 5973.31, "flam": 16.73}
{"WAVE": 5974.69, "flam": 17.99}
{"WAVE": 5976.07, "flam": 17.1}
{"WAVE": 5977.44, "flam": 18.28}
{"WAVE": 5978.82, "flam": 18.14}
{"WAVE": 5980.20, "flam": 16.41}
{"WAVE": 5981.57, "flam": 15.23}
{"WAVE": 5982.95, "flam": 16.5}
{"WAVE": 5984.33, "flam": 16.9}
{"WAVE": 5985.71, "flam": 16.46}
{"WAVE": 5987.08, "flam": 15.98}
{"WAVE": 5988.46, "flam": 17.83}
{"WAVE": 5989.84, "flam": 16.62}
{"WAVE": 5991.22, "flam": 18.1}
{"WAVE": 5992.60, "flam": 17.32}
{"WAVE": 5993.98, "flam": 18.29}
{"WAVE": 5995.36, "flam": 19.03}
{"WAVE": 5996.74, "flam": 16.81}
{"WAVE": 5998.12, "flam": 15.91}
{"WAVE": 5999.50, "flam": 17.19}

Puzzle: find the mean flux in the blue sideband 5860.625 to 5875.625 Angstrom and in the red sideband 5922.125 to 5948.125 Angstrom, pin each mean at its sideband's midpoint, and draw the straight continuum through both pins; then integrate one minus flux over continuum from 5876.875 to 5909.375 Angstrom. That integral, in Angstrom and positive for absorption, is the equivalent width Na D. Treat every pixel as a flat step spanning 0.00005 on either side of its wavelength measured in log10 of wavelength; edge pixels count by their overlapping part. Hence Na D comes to 4.3 Angstrom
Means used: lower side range 17.5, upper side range 17.1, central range 15.1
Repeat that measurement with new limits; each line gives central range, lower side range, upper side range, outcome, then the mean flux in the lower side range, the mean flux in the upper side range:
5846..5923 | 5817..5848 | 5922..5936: 4.7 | 17.8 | 17.3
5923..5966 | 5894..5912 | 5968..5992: -2.5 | 15.5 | 17.2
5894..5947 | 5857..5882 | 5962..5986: 2.2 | 17.4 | 17.4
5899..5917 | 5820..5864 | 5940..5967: 0.8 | 17.7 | 17.4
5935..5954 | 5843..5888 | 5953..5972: 0.4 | 17.1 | 17.7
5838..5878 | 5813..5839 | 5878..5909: -2.8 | 17.7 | 15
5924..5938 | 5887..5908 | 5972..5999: -1.8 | 14.4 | 17.2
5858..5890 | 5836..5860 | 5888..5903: -2.8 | 17.6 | 13.6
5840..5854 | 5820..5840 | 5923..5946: 0.1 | 17.9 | 17.2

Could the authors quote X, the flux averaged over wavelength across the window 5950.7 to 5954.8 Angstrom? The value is 17.4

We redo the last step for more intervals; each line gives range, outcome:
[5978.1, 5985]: 16.6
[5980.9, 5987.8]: 16.2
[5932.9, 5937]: 17.6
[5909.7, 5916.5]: 17.5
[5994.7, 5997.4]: 17.9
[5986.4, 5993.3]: 17.2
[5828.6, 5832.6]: 18.2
